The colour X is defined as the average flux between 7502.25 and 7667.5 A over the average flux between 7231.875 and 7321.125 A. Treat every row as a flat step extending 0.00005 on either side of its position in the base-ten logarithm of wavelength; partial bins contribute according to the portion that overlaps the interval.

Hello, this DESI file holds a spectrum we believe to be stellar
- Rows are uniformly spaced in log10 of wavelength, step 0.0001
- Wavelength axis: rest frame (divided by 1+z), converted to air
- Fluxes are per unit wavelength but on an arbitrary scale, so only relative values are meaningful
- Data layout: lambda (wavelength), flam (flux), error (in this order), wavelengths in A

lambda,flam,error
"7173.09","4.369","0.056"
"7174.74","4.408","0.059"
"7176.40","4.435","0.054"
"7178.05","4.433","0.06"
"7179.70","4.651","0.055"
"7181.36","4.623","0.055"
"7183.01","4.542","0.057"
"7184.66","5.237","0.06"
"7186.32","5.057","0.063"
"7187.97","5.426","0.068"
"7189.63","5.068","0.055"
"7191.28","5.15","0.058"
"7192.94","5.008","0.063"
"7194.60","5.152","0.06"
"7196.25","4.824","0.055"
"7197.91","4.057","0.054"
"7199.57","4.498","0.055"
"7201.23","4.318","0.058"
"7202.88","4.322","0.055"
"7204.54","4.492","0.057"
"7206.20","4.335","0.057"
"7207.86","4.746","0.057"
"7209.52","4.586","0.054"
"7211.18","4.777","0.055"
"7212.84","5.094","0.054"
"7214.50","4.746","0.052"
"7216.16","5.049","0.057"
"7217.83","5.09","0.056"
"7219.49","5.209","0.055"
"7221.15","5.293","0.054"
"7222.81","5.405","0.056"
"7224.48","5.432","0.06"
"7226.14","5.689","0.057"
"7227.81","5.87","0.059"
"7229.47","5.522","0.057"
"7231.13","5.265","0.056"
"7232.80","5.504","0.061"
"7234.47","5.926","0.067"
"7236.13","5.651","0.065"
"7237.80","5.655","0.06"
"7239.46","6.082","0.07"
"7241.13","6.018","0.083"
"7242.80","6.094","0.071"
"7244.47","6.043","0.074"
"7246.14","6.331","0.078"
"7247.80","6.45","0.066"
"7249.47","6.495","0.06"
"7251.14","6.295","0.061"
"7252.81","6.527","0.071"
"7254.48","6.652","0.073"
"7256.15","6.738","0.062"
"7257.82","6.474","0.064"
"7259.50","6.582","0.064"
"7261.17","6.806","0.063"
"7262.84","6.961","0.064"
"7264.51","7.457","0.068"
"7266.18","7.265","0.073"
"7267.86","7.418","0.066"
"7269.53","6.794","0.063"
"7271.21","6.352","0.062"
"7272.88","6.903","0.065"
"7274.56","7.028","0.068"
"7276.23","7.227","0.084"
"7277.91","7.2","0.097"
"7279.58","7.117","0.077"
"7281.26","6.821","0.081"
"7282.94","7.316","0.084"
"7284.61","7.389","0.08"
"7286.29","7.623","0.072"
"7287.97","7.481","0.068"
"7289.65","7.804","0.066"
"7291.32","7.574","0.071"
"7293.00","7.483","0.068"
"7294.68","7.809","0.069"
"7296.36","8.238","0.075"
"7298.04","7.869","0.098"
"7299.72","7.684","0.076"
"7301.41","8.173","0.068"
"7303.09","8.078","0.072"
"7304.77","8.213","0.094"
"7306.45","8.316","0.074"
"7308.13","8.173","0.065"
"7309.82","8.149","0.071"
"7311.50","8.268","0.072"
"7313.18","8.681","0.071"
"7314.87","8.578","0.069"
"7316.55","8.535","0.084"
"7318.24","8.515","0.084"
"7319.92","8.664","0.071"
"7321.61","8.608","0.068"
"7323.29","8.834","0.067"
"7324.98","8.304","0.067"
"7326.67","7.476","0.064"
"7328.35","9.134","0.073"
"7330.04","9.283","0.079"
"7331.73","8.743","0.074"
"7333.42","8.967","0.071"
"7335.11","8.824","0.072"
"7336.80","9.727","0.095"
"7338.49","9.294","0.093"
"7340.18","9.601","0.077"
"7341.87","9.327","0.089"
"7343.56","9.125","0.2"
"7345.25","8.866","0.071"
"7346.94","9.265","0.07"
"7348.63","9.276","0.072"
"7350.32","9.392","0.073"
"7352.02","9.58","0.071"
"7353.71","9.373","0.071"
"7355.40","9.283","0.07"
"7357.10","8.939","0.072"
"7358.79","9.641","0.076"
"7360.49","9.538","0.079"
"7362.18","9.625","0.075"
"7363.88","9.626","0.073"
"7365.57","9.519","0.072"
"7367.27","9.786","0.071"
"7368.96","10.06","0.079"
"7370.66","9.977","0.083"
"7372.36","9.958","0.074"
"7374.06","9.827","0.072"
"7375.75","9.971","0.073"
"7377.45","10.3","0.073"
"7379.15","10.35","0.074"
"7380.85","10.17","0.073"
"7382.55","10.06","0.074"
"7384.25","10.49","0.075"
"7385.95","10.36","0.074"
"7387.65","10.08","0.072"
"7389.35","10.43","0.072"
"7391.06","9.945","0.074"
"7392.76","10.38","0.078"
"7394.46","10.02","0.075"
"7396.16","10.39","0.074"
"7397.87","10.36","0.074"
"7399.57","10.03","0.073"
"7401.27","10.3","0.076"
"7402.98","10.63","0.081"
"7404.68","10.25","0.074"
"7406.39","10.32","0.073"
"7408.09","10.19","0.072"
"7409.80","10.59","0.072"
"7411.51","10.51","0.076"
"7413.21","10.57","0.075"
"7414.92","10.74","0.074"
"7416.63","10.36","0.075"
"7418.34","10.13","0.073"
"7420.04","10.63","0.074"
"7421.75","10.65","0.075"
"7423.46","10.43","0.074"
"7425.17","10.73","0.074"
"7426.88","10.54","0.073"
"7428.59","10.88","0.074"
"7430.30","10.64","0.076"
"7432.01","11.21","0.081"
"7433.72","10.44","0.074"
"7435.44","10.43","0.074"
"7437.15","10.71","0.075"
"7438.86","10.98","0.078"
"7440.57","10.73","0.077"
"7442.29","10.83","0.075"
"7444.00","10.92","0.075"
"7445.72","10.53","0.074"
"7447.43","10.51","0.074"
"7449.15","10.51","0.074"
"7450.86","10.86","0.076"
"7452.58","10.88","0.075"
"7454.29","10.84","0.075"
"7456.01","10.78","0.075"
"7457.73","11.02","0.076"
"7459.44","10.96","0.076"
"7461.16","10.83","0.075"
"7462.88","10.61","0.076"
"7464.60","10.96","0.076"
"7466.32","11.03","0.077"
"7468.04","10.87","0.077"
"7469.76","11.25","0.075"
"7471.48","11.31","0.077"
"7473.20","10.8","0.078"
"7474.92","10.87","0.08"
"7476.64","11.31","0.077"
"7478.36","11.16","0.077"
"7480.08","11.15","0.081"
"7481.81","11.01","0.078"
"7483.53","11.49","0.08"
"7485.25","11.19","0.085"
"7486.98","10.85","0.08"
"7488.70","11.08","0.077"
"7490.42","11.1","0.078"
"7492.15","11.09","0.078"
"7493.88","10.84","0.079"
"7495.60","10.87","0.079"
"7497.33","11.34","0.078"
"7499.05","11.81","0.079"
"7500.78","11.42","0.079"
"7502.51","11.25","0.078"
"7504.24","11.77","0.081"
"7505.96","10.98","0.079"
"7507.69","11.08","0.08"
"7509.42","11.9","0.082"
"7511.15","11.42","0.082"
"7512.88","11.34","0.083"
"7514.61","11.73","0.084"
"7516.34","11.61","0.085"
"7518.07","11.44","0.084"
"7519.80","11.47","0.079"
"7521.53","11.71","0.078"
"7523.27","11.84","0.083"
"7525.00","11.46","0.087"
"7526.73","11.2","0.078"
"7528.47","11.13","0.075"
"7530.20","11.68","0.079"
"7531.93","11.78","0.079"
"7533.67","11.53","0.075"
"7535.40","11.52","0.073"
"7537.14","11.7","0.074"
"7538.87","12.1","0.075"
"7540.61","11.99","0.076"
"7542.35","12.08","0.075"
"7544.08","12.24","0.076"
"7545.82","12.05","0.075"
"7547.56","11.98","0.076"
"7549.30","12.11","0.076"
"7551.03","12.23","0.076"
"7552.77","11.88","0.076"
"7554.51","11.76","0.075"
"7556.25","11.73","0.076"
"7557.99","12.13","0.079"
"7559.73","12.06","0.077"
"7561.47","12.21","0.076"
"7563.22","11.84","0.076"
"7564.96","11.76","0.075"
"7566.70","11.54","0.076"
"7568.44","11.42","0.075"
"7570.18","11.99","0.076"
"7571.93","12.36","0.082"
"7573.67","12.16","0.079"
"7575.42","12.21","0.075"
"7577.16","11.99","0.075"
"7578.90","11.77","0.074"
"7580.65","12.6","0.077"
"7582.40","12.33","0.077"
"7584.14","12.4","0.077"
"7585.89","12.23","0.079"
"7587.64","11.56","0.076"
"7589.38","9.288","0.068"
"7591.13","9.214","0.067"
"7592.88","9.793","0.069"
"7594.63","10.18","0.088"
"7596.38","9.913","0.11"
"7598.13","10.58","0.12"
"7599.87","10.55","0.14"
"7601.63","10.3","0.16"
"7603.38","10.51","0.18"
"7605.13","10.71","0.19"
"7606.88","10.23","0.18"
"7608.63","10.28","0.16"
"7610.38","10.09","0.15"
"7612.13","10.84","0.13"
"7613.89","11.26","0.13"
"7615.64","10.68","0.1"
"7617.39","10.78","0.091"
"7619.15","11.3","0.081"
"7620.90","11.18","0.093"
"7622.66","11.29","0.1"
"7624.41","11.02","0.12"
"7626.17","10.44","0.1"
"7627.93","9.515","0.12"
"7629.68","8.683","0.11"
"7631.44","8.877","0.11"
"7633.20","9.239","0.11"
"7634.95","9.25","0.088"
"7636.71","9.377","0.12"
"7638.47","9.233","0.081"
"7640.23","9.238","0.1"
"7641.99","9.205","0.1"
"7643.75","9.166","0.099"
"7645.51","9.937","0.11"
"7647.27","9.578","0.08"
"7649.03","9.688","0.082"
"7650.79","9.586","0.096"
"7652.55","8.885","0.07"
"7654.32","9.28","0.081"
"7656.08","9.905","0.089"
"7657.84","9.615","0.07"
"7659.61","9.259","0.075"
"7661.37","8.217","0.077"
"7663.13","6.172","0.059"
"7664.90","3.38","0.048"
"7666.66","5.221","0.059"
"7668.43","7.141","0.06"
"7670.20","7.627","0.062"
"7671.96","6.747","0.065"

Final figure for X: 1.5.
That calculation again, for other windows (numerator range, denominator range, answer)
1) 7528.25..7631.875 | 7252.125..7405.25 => 1.30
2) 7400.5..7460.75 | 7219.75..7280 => 1.68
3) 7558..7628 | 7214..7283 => 1.78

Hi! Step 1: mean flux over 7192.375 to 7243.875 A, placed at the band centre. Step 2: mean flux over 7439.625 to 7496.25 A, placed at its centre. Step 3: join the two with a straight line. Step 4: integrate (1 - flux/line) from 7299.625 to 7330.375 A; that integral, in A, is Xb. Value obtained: -4.2 A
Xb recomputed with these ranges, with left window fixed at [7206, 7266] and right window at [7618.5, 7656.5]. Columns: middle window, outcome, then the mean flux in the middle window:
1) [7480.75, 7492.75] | -4.2 A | 11.1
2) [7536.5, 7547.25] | -4.0 A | 12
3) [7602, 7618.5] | -2.0 A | 10.6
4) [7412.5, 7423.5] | -4.2 A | 10.5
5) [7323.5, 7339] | -4.8 A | 8.85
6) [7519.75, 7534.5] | -4.9 A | 11.5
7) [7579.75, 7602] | -3.8 A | 10.8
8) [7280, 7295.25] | -2.7 A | 7.46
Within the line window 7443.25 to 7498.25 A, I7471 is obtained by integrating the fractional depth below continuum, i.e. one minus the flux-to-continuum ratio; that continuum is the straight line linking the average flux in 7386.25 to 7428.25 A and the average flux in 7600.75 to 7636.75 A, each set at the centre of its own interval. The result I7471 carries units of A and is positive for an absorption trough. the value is -3.2 A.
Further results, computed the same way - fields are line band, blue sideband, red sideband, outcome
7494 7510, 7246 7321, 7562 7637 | -2.53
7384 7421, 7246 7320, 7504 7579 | -3.57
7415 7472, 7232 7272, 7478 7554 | -3.58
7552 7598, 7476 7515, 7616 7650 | -4.75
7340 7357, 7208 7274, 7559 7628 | -3.86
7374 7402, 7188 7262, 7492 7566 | -4.53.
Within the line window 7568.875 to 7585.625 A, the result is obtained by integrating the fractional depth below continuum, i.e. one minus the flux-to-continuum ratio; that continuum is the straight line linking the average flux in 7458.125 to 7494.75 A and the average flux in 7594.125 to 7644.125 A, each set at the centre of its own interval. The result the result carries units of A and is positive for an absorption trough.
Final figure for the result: -2.9 A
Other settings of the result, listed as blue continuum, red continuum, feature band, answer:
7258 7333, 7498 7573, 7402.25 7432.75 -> -2.4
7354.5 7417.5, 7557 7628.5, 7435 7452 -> -0.5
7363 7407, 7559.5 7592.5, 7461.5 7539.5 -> -1.6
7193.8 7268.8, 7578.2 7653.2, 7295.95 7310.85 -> -3.5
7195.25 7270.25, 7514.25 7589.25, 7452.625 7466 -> -1.1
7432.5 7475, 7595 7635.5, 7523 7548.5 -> -2.8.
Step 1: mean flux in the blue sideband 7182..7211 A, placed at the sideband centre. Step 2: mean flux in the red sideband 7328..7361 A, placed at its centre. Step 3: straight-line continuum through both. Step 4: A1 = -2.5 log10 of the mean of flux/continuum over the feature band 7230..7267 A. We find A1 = 0.004 mag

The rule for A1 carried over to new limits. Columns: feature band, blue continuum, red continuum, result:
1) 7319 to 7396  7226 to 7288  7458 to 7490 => -0.11 mag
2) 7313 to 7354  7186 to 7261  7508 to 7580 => -0.17 mag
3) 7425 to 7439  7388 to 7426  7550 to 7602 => -0.02 mag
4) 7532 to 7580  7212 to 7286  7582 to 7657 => -0.25 mag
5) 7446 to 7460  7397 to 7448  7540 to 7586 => 0.01 mag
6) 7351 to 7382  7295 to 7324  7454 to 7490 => -0.06 mag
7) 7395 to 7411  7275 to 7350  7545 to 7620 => -0.11 mag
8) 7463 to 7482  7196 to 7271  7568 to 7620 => -0.19 mag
